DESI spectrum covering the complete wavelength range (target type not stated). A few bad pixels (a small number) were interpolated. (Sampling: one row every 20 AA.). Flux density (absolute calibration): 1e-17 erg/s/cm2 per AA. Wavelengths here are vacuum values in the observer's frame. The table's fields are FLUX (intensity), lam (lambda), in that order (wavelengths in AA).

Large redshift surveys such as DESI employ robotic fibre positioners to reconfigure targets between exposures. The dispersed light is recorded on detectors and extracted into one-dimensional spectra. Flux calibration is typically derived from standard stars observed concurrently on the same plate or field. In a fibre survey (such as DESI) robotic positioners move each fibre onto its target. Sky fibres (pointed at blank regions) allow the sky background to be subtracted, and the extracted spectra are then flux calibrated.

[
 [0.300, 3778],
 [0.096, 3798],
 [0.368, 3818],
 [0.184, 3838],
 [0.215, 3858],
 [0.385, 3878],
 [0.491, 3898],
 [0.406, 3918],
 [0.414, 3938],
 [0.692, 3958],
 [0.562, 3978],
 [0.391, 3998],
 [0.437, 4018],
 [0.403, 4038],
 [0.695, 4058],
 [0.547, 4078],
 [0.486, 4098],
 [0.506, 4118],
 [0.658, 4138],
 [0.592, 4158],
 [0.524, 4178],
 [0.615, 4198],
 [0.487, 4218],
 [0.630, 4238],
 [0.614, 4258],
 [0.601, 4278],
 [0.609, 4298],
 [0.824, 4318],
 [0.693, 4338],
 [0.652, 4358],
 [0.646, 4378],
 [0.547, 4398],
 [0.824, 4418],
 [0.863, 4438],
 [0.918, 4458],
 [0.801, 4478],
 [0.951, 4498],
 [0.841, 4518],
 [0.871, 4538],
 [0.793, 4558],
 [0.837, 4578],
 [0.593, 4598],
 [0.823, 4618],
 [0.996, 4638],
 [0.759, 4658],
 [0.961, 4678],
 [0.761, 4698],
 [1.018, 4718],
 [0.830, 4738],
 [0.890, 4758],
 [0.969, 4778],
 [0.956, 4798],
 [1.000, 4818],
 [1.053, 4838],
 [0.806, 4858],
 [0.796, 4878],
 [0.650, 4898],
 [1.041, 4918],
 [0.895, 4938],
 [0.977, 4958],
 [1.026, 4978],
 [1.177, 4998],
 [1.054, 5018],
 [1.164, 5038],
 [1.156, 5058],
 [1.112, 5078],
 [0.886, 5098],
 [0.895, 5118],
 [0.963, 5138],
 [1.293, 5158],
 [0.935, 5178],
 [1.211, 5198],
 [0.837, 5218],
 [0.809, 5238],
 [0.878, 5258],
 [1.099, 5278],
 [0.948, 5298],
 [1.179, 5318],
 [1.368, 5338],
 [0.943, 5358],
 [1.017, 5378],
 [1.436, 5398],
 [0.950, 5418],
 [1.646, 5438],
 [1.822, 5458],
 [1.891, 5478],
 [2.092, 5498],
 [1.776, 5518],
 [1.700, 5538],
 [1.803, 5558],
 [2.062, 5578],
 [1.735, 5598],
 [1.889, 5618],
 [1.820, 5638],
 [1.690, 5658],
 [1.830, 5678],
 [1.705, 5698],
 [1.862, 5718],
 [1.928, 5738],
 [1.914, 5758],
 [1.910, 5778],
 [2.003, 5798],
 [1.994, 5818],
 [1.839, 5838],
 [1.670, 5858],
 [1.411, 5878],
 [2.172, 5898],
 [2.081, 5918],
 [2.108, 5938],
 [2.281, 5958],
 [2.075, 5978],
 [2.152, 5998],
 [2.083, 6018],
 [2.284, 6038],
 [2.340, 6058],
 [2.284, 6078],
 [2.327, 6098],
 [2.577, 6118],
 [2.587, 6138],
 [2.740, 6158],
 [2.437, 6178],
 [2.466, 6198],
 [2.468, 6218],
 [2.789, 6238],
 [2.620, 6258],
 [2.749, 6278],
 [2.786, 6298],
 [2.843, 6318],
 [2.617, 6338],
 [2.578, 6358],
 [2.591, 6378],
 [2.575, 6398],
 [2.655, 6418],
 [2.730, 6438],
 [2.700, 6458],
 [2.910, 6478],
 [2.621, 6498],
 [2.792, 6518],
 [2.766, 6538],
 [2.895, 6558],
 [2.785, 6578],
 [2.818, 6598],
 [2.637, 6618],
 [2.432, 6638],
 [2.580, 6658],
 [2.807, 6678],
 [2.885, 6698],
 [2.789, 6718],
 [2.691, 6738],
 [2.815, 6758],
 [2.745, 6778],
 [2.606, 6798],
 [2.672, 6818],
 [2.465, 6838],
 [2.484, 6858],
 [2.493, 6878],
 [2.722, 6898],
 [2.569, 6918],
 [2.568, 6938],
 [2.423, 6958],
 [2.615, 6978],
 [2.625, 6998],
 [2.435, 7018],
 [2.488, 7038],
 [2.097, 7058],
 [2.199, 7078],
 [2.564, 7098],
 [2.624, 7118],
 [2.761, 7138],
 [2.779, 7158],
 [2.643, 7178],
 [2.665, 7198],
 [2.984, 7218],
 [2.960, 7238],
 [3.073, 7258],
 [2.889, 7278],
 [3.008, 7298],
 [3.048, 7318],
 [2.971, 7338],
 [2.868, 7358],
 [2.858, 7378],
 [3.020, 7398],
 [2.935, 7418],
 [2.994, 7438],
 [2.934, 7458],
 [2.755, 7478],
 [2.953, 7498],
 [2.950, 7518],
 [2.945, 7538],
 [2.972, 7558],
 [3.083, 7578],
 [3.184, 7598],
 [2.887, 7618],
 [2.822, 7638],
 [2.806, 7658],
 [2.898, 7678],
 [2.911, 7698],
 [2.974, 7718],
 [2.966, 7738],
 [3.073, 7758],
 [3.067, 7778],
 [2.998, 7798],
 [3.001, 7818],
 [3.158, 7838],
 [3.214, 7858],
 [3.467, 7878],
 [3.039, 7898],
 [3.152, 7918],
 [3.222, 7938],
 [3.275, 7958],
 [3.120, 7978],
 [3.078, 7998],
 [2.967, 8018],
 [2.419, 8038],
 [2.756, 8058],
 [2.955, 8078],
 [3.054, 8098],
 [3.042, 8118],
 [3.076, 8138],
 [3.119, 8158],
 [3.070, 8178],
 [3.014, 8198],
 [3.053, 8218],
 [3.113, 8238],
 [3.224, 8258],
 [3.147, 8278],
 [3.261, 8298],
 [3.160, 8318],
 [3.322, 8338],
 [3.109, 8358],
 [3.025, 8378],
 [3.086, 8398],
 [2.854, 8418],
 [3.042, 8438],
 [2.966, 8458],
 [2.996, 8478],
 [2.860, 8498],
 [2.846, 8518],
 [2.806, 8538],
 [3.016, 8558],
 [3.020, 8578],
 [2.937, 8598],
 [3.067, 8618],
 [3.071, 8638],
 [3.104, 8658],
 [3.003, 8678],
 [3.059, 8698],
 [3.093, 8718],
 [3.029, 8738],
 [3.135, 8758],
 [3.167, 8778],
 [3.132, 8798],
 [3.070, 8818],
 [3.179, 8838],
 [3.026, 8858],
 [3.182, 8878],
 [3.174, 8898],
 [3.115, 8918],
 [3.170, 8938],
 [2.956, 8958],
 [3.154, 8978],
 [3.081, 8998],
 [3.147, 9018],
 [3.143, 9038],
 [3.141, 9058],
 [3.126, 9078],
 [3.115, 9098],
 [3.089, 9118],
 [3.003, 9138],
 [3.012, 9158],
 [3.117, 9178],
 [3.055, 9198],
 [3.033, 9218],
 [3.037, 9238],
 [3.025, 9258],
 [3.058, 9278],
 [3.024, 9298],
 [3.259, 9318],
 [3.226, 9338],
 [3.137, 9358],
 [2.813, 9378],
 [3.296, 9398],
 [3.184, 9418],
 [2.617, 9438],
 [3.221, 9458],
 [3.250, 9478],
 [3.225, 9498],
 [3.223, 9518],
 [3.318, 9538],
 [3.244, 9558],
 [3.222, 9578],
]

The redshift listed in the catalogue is 0.365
